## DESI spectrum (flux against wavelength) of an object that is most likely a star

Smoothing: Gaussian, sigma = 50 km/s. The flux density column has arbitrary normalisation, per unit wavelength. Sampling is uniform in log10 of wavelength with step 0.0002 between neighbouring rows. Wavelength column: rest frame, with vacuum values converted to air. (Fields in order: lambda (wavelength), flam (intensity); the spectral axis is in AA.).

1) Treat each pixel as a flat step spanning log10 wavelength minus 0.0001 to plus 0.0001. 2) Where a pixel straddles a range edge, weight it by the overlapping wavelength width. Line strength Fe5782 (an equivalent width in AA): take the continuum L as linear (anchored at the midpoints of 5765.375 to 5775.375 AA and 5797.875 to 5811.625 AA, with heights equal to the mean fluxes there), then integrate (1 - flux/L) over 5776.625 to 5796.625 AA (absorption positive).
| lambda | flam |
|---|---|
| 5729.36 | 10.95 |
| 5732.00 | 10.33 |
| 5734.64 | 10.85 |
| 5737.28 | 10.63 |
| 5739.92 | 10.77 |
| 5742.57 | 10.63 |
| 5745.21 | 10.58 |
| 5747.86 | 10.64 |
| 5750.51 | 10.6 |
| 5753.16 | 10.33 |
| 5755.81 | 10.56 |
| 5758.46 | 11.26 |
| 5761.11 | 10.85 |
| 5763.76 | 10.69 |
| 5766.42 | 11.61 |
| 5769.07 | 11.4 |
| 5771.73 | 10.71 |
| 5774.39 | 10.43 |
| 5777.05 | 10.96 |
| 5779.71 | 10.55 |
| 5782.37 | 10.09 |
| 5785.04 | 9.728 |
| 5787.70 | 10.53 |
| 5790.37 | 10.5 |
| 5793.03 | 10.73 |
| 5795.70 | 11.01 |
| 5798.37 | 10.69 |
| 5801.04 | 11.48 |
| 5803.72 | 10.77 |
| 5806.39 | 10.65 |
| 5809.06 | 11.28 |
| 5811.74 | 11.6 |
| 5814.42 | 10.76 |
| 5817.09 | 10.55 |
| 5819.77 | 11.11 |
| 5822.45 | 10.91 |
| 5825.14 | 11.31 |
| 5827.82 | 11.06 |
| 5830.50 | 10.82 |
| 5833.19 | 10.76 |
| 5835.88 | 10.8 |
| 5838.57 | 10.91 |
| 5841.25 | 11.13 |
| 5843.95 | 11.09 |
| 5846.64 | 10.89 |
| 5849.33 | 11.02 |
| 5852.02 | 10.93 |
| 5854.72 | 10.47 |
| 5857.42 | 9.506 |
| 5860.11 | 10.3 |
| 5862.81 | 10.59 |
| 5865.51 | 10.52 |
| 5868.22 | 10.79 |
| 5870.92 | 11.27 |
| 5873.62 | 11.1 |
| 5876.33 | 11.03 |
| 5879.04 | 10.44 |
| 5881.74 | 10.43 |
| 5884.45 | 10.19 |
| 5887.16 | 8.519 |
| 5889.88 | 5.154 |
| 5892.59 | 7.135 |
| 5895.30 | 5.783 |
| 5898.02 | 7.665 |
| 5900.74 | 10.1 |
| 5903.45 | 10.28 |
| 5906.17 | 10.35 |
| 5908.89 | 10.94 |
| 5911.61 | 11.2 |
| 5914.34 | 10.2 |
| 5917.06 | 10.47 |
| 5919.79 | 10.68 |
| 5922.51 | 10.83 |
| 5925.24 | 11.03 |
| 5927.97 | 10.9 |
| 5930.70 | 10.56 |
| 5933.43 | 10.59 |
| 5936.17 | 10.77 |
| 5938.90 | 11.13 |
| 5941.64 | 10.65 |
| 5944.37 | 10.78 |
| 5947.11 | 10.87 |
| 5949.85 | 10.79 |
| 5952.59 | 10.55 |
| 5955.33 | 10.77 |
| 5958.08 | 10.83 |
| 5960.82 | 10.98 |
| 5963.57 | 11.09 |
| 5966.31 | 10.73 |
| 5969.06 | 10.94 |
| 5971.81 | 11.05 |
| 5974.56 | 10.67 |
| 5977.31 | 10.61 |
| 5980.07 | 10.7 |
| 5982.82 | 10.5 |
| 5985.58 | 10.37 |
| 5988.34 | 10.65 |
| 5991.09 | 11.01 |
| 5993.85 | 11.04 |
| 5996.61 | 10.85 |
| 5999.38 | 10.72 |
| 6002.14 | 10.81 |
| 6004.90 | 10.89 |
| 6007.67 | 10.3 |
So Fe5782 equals 1.0 AA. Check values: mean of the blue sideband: 11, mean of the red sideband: 11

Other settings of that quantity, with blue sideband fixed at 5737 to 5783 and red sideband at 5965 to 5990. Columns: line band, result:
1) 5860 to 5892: 2.3 AA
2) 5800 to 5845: -1.1 AA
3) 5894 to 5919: 2.4 AA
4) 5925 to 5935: 0.0 AA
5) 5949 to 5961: -0.1 AA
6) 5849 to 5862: 0.4 AA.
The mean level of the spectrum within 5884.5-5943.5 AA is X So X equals 9.78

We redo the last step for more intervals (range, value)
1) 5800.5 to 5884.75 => 10.8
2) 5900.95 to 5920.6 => 10.6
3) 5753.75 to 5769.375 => 11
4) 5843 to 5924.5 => 10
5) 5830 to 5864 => 10.7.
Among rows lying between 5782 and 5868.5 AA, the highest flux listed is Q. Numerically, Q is 11.6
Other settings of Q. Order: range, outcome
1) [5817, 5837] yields 11.31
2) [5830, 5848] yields 11.13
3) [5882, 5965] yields 11.2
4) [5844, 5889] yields 11.27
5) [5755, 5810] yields 11.61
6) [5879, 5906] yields 10.44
